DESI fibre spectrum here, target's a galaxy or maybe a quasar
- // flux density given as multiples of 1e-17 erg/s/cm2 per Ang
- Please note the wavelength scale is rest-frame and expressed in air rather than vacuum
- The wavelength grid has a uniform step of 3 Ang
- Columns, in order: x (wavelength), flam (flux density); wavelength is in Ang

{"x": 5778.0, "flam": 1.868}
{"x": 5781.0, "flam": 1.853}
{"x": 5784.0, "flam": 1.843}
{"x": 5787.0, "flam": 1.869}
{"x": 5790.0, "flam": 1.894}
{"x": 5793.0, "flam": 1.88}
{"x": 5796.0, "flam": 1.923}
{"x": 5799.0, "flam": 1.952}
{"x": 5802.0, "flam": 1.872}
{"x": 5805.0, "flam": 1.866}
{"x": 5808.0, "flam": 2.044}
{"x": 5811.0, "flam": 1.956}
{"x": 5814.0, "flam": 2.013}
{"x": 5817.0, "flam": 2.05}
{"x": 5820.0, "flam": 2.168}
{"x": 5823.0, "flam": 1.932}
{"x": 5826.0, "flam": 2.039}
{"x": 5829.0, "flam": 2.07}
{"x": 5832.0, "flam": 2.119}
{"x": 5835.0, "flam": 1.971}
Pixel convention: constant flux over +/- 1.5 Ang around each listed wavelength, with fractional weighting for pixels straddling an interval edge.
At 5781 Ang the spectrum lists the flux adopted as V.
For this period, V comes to 1.853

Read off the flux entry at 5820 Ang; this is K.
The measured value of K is 2.168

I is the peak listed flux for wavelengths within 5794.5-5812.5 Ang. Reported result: 2.044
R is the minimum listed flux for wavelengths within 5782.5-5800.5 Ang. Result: 1.843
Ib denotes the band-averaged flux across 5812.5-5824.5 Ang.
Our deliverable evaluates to 2.04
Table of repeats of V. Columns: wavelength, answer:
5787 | 1.869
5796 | 1.923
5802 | 1.872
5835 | 1.971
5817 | 2.05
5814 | 2.013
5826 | 2.039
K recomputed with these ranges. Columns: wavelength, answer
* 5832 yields 2.119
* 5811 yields 1.956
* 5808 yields 2.044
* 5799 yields 1.952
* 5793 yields 1.88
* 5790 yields 1.894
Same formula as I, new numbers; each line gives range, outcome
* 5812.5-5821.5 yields 2.168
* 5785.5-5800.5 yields 1.952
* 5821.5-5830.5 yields 2.07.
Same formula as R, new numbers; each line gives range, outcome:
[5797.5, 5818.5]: 1.866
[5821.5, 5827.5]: 1.932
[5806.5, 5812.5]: 1.956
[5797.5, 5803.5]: 1.872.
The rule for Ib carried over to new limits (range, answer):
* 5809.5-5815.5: 1.98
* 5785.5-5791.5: 1.88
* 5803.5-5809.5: 1.96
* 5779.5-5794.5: 1.87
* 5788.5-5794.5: 1.89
